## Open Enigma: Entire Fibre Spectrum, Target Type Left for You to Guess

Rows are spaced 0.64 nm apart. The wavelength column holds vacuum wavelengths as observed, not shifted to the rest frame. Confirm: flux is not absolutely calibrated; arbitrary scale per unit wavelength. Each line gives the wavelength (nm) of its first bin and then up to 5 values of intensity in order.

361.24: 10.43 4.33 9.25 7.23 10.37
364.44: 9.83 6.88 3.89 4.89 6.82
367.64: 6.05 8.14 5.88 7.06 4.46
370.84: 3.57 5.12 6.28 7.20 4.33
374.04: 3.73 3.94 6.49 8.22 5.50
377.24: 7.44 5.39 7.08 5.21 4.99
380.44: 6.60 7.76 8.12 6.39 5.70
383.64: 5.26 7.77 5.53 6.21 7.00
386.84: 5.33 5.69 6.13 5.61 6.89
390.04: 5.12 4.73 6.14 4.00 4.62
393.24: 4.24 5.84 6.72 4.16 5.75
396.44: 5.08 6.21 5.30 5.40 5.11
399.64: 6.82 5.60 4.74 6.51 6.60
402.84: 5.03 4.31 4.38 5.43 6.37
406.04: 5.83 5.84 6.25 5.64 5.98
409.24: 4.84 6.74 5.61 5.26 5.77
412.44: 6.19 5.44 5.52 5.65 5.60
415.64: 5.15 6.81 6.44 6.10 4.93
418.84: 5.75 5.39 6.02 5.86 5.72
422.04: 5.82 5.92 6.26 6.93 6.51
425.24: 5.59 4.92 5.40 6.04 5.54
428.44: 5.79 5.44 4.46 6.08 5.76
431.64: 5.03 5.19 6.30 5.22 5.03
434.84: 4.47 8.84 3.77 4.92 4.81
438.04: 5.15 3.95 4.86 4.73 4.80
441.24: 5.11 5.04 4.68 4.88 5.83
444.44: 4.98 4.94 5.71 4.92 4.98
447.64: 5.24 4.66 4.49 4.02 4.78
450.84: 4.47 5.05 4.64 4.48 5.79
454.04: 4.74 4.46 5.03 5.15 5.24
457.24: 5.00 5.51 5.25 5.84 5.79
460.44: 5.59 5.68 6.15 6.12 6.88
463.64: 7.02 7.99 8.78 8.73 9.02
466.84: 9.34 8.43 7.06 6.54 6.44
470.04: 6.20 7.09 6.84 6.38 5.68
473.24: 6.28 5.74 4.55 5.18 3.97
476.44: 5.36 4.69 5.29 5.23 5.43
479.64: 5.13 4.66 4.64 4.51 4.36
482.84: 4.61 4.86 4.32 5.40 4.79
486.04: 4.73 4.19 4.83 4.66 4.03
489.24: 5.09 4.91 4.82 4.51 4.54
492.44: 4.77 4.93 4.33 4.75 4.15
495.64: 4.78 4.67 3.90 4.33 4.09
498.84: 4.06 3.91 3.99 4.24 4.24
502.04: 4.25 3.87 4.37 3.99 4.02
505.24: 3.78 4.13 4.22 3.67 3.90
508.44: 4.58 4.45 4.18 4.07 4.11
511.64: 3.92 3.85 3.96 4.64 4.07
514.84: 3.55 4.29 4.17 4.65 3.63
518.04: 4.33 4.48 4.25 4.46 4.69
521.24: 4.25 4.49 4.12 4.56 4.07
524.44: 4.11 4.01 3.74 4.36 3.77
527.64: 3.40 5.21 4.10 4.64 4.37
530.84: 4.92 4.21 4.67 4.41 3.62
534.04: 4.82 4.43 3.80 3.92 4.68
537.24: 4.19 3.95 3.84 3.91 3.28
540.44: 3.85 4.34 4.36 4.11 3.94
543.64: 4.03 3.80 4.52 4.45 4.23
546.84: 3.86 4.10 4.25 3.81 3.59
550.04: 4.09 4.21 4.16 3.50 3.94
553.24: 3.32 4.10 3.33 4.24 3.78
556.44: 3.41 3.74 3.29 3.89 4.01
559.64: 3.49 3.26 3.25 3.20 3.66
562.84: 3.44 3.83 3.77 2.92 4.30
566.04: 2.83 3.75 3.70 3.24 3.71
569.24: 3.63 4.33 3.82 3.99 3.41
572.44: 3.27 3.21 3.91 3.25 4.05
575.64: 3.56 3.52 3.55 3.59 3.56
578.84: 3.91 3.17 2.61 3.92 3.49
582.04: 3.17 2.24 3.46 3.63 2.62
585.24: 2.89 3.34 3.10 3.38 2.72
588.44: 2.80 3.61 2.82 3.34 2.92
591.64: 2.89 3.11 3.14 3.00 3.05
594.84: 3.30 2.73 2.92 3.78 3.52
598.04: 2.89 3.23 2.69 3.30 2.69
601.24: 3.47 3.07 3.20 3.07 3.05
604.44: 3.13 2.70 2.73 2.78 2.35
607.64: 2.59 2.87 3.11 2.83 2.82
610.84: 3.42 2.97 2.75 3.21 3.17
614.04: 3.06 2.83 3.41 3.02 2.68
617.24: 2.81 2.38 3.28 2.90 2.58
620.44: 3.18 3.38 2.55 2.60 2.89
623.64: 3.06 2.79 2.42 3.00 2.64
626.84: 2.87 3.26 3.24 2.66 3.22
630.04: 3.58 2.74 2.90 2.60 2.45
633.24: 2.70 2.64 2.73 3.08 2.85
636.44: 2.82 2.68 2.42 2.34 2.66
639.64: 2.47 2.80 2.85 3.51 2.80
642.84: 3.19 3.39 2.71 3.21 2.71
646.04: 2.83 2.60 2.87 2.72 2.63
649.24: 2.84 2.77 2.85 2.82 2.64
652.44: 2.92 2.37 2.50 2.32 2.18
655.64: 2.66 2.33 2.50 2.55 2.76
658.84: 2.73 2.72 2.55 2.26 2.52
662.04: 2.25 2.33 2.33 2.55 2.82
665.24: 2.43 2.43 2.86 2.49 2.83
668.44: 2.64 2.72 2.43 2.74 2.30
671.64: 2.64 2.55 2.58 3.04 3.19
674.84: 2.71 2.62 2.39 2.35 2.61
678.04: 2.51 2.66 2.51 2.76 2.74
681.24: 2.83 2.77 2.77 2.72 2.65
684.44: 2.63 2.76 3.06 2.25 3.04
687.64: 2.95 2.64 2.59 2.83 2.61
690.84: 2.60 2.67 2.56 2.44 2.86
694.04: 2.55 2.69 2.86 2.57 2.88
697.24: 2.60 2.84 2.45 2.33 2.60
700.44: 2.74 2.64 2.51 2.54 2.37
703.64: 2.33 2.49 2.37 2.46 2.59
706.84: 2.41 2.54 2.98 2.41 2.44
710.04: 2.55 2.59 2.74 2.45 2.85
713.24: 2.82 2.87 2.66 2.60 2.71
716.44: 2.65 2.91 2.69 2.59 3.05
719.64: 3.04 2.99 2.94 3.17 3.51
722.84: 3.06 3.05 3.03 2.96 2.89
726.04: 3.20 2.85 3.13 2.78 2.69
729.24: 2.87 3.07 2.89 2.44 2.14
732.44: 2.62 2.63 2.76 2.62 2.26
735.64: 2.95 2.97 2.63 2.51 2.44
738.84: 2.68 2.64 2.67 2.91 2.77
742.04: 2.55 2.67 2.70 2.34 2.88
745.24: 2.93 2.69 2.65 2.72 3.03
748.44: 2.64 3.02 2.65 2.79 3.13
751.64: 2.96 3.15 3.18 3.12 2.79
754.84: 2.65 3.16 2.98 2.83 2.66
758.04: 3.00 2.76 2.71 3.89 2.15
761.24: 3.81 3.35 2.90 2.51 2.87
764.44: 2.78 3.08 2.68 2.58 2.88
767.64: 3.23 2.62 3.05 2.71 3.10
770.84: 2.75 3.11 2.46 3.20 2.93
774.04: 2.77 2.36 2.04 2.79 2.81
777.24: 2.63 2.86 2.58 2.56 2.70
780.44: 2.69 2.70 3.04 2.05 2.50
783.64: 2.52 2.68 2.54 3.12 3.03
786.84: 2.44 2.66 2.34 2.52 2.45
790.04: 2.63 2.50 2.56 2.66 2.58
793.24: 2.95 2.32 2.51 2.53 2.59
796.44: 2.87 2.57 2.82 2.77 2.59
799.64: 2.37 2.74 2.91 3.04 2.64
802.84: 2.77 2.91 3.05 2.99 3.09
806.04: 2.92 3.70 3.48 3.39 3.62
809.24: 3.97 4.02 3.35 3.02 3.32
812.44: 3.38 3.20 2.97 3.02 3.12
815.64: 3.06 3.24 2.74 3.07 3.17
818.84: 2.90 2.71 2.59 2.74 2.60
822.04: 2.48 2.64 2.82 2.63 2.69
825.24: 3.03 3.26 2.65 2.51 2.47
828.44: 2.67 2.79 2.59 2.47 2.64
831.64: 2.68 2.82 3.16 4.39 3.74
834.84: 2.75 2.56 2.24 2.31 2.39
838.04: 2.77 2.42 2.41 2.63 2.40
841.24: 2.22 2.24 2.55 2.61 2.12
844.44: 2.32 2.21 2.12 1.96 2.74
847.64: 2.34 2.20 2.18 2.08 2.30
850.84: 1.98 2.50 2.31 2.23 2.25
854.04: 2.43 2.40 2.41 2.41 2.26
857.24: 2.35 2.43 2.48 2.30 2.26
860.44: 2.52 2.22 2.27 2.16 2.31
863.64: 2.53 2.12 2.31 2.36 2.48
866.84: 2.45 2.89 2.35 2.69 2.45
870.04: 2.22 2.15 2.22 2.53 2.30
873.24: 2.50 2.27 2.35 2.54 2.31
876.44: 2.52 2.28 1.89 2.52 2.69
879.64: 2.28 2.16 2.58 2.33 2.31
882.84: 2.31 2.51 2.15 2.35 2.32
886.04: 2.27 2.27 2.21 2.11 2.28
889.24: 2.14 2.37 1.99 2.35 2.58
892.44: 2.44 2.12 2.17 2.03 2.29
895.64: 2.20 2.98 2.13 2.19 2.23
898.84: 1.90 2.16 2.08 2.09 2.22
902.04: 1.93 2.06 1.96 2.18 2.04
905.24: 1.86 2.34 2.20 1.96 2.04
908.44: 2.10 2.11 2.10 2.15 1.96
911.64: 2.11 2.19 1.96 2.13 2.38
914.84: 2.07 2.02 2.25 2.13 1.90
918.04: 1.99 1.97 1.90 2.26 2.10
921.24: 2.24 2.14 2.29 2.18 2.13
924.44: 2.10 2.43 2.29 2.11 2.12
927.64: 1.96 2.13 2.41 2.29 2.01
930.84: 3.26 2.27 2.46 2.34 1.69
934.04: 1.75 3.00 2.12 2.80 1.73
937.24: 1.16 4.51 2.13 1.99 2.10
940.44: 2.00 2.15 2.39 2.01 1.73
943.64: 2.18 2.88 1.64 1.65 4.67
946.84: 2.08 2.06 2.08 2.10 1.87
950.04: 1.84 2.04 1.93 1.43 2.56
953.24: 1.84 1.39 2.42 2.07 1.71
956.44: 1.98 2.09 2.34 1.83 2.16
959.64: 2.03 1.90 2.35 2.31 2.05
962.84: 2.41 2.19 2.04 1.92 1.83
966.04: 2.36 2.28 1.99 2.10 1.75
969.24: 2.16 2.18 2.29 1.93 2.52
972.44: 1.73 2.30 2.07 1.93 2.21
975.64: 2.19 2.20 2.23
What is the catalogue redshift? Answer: 0.66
